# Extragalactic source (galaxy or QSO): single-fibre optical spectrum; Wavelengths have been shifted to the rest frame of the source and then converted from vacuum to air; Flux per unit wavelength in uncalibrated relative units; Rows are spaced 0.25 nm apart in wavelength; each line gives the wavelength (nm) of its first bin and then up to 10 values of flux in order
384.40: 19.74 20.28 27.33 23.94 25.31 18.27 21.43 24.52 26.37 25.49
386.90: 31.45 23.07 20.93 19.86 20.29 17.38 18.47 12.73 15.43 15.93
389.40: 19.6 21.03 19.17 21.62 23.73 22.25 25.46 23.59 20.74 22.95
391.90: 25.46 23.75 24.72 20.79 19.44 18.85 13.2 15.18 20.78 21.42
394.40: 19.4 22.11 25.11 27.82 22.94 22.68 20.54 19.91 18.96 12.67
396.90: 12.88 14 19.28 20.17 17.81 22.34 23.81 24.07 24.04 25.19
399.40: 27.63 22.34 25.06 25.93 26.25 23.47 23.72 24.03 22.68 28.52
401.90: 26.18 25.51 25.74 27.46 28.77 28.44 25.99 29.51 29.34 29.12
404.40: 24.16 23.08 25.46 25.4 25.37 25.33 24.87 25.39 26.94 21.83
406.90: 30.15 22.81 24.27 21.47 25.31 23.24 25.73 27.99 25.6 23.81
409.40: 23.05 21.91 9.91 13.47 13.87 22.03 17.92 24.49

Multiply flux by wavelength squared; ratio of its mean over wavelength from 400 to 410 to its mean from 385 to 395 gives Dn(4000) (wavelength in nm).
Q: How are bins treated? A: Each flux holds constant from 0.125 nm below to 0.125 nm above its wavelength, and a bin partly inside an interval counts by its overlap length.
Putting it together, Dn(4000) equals 1.27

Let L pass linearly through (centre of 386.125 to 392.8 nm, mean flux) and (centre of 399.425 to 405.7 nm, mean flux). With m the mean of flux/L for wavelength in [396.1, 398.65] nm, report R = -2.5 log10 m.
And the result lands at 0.30 mag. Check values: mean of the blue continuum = 21.7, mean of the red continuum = 25.9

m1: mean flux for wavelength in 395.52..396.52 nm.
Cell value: 20.5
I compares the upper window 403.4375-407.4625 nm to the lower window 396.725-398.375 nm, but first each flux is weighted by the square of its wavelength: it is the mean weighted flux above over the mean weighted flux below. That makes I 1.50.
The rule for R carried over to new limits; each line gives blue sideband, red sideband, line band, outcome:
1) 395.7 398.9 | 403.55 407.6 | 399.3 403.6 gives -0.152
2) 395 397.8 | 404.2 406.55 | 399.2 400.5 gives -0.178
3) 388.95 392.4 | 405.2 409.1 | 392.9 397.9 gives 0.179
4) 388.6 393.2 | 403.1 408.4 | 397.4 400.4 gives 0.004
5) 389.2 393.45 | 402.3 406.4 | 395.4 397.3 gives 0.301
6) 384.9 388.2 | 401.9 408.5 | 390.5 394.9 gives 0.132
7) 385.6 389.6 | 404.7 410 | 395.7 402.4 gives 0.024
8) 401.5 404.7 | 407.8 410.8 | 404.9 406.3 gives -0.024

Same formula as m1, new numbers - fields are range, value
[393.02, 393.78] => 15.8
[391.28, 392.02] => 23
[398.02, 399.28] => 23.9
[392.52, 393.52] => 18.1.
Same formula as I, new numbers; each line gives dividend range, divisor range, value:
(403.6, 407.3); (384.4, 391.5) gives 1.31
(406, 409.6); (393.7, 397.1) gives 1.30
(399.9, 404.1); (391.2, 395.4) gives 1.28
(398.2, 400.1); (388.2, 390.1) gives 1.46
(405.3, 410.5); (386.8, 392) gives 1.20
